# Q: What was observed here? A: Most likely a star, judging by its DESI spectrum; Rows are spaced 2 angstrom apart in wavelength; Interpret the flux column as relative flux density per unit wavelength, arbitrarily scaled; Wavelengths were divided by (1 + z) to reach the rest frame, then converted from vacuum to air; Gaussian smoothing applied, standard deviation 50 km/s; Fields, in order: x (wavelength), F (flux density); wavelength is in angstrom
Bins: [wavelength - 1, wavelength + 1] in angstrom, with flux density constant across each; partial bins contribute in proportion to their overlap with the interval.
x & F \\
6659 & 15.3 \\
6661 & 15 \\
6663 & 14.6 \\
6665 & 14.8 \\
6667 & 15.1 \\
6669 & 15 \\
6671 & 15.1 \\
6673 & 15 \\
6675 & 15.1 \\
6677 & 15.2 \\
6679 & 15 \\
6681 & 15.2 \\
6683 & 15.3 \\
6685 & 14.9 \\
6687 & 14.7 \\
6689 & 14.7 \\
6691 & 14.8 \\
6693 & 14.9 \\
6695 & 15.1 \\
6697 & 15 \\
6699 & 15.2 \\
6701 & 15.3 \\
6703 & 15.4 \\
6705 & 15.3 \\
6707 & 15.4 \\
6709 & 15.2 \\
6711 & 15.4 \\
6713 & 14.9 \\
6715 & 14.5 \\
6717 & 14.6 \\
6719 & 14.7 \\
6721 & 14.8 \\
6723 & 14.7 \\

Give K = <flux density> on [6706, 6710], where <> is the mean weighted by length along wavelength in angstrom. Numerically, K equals 15.3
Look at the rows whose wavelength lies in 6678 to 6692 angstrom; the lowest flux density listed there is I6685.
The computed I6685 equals 14.7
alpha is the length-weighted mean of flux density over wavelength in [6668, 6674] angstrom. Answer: 15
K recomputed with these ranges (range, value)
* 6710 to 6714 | 15.2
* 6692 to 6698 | 15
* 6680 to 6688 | 15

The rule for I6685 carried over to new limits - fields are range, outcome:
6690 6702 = 14.8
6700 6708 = 15.3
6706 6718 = 14.5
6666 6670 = 15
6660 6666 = 14.6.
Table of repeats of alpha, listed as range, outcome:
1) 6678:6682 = 15.1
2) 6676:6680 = 15.1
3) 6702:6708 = 15.4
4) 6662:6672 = 14.9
